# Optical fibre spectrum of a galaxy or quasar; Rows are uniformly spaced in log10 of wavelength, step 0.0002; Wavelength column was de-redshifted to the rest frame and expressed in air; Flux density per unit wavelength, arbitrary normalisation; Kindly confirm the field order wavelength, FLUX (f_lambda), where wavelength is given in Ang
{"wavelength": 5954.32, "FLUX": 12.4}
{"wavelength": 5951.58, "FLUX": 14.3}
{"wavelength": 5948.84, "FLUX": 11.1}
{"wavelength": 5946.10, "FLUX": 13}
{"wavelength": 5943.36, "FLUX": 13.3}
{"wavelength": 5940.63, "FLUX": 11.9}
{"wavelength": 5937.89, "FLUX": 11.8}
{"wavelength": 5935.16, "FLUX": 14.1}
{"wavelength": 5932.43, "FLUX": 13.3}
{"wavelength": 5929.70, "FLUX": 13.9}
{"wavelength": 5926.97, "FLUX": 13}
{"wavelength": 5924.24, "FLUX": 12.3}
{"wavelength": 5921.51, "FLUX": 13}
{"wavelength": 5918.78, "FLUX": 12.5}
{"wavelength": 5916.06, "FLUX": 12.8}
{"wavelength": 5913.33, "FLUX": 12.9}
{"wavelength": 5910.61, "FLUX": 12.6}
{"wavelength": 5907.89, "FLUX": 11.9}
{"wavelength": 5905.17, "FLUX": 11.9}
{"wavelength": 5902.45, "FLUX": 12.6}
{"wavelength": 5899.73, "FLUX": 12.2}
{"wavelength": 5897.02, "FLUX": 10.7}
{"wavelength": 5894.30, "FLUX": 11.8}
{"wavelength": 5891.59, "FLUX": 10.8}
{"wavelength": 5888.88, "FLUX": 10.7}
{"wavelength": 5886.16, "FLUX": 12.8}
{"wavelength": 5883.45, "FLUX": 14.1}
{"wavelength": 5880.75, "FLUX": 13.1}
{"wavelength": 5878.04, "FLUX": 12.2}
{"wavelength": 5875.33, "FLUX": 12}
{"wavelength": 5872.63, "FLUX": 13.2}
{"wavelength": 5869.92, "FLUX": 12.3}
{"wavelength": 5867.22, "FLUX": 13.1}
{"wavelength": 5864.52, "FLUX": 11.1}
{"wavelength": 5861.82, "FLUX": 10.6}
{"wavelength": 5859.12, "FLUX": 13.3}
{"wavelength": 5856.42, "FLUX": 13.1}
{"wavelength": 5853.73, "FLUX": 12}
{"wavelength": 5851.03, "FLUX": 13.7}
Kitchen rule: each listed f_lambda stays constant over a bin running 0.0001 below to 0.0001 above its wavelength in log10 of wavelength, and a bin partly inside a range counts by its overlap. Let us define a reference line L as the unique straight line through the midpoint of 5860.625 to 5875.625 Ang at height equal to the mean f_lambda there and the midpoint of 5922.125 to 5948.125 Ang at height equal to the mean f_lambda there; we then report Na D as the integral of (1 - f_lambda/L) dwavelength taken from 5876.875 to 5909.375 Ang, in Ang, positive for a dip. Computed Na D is 0.8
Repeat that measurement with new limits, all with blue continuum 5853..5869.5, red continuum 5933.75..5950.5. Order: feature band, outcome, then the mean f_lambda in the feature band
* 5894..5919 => 0.45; 12.2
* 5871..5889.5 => -0.54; 12.7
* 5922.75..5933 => -0.49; 13.1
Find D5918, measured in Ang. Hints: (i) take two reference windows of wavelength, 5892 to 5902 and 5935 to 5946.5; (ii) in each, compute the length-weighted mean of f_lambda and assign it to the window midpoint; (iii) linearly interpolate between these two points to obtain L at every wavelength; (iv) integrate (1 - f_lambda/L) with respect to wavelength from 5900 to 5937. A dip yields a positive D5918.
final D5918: -2.1 Ang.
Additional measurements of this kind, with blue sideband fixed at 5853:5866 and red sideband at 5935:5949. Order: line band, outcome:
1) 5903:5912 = 0.1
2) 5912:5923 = -0.4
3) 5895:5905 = 0.4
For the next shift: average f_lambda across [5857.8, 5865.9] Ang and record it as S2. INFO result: 11.7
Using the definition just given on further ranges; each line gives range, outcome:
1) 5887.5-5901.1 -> 11.2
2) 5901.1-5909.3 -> 12.1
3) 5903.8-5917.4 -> 12.4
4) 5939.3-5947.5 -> 12.7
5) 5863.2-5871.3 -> 12.2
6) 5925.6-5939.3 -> 13.2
